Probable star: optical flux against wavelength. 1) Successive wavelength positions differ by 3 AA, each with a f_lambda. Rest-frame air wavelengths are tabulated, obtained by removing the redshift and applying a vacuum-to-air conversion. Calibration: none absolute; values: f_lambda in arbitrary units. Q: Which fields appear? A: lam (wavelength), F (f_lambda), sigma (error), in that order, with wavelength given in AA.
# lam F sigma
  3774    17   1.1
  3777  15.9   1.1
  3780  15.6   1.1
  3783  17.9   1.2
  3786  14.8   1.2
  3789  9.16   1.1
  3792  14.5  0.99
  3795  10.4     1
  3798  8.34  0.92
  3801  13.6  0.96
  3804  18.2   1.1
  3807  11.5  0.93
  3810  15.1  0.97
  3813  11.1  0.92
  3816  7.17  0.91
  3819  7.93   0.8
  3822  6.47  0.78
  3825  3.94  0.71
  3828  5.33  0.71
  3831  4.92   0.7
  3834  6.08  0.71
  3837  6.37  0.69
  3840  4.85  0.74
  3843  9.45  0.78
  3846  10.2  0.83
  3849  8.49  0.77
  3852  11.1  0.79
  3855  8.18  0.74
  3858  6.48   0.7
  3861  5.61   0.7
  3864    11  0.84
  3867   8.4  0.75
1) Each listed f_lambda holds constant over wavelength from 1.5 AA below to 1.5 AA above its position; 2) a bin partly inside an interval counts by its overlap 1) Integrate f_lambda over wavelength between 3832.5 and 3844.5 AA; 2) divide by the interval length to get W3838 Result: 6.69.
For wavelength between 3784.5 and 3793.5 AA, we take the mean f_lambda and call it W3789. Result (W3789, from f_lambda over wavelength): 12.8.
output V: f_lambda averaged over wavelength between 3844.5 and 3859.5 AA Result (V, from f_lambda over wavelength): 8.89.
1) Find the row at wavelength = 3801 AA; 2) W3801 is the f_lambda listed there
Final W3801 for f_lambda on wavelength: 13.6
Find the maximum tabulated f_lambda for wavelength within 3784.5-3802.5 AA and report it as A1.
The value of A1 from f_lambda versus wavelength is 14.8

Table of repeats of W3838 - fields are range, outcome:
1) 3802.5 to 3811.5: 14.9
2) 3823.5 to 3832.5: 4.73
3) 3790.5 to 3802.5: 11.7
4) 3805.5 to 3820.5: 10.6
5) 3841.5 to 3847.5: 9.82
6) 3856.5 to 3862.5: 6.05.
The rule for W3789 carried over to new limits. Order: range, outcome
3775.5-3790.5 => 14.7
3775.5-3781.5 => 15.8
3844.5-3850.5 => 9.34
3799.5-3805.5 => 15.9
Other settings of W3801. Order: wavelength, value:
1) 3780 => 15.6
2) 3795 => 10.4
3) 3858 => 6.48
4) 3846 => 10.2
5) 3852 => 11.1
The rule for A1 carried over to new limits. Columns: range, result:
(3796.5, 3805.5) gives 18.2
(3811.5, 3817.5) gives 11.1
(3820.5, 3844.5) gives 9.45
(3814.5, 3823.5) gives 7.93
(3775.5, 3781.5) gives 15.9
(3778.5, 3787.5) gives 17.9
